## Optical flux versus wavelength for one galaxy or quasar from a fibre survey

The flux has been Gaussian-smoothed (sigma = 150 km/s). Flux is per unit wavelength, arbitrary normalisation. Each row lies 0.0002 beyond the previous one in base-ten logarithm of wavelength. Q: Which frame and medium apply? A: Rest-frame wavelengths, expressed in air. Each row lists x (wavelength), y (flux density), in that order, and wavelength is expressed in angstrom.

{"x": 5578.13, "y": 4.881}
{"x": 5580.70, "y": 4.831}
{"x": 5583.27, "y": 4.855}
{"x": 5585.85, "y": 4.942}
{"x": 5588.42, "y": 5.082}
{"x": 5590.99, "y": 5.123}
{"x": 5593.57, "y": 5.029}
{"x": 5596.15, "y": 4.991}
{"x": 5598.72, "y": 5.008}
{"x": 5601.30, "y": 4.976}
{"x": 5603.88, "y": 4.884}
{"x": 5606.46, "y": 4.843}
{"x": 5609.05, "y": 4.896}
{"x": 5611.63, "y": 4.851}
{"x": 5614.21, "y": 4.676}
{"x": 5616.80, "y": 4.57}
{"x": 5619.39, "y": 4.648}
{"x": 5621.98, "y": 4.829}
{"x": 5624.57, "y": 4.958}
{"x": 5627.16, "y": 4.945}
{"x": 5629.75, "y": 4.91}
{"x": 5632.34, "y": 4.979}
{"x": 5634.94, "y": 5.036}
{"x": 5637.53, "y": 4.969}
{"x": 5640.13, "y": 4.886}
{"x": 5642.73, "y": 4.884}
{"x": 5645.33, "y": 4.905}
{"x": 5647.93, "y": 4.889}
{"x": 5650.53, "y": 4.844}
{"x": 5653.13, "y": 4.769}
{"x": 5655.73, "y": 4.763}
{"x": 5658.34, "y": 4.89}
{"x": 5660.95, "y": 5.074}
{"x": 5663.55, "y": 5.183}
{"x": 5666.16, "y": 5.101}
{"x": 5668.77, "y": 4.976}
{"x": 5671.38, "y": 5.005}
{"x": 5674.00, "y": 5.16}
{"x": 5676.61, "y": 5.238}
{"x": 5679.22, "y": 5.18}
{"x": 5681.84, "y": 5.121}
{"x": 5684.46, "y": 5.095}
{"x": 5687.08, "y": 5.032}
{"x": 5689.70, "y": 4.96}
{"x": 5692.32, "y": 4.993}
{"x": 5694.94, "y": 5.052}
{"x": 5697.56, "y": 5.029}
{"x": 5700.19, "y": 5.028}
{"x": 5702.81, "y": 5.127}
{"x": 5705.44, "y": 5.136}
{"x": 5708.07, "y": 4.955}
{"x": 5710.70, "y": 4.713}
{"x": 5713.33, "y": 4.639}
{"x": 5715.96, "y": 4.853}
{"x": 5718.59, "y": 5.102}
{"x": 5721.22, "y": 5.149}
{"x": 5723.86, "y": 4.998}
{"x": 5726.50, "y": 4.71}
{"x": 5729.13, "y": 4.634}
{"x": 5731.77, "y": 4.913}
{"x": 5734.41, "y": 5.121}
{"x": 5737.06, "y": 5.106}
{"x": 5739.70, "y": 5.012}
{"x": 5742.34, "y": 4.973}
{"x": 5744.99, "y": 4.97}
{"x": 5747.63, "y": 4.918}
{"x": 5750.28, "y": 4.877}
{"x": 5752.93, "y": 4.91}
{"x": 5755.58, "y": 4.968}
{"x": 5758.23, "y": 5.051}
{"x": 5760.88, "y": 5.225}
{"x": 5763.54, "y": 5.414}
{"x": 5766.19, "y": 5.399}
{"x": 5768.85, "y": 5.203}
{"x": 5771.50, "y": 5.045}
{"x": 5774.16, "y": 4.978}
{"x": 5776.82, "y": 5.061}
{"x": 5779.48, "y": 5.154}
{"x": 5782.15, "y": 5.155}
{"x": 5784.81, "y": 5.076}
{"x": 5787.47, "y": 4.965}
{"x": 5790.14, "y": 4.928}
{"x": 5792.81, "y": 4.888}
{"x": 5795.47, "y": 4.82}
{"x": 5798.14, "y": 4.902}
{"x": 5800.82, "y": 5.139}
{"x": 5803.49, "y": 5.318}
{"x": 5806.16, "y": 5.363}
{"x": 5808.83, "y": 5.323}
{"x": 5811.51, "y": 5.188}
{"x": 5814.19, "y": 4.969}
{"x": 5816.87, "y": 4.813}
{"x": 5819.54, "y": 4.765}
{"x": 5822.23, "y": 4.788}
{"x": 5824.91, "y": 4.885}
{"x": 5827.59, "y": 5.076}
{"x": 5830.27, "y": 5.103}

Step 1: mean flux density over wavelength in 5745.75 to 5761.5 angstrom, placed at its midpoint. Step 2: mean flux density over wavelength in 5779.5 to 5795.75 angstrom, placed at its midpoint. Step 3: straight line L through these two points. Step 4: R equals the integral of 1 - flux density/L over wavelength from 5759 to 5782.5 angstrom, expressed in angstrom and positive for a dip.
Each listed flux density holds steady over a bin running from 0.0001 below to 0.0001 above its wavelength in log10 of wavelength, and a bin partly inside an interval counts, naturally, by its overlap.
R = -0.9 angstrom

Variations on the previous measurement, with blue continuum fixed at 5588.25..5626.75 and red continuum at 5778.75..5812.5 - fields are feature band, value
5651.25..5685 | -0.6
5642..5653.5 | 0.2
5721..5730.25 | 0.3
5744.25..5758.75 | 0.3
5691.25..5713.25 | 0.0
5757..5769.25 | -0.5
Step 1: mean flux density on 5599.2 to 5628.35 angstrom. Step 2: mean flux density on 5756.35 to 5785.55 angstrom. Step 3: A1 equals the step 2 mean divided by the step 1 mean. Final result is 1.07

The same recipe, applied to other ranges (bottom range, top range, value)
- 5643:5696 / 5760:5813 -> 1.02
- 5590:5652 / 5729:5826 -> 1.03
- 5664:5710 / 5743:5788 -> 1.00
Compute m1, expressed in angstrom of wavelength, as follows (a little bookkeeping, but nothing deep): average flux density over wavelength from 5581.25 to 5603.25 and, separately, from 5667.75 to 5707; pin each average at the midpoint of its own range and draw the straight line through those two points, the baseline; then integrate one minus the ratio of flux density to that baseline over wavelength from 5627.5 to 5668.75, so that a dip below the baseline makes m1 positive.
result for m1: 0.8 angstrom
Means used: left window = 4.99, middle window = 4.94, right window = 5.07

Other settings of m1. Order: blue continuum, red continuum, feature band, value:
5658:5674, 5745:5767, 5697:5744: 1.1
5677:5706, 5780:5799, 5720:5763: 0.4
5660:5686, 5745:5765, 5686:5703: 0.2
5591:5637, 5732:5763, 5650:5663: 0.1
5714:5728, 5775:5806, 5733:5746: -0.2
